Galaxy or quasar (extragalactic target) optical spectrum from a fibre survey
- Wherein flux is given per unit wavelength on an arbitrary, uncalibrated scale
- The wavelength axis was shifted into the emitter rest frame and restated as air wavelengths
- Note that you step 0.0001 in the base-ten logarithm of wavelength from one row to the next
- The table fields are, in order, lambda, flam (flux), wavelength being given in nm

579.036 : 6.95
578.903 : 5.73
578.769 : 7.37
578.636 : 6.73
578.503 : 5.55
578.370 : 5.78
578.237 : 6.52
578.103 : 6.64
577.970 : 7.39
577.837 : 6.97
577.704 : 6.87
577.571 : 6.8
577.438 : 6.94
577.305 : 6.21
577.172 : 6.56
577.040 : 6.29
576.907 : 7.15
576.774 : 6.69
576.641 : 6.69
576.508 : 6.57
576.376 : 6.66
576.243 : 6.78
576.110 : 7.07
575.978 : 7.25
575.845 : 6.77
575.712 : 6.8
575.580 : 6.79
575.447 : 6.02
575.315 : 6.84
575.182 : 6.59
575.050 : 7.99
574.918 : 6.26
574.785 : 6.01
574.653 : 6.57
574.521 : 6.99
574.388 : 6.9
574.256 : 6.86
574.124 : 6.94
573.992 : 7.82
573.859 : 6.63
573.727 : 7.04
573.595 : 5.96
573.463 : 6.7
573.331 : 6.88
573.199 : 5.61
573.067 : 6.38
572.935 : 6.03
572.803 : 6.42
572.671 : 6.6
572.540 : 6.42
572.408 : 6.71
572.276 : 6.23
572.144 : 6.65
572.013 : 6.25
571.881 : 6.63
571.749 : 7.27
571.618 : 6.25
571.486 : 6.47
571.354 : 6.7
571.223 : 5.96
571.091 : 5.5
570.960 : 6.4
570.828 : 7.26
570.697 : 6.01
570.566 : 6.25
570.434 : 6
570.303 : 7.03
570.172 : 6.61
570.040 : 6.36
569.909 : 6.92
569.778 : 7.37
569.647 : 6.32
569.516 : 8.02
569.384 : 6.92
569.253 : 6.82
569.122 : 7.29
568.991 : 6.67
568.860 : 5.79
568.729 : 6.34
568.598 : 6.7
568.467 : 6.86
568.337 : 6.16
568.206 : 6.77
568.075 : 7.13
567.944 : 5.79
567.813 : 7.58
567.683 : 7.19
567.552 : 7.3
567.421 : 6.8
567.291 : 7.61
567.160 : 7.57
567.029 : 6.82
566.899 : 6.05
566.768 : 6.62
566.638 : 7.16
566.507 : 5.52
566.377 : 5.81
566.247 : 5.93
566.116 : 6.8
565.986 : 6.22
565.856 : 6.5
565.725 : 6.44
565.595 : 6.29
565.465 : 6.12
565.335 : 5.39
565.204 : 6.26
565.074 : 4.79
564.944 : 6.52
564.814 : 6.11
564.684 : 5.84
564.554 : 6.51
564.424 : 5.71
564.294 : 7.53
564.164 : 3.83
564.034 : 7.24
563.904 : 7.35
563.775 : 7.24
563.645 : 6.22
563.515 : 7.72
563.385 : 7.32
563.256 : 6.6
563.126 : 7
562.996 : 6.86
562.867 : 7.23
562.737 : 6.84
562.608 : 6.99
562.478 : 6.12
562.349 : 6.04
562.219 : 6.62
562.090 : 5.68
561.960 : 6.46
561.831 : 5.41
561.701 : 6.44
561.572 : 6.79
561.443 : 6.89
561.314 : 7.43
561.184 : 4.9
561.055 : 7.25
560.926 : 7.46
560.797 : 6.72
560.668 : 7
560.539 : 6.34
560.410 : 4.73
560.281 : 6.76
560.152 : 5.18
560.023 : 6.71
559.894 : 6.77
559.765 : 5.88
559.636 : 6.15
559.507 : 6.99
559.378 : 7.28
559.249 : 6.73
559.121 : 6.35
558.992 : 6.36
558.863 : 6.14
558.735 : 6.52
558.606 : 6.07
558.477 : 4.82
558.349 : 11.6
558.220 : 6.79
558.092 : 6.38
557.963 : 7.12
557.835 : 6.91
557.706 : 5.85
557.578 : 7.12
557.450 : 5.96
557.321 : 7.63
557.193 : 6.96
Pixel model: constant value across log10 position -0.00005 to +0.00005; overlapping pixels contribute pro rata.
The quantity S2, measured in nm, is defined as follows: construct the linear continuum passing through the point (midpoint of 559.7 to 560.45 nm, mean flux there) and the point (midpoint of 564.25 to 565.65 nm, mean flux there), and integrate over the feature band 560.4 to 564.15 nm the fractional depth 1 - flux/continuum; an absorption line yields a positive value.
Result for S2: -0.36 nm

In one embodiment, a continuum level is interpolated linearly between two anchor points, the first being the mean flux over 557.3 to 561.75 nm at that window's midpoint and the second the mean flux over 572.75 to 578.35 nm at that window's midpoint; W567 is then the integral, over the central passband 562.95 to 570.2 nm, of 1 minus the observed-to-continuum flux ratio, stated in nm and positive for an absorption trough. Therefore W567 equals 0.07 nm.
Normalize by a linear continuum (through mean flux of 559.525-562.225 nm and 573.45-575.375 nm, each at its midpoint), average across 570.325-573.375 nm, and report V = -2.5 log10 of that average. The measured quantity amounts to 0.05 mag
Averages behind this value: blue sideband 6.37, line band 6.39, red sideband 6.81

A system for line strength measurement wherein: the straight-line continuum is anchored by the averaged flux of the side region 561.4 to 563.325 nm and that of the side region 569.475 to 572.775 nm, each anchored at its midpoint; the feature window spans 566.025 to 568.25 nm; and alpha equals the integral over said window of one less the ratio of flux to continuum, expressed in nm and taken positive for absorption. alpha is -0.06 nm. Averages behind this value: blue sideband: 6.53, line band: 6.73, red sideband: 6.56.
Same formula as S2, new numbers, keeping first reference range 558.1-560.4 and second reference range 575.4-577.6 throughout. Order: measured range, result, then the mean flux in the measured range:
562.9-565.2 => 0.05 nm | 6.5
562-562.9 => 0.02 nm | 6.47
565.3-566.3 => 0.06 nm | 6.24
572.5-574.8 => 0.03 nm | 6.61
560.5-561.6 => -0.02 nm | 6.76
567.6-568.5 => -0.02 nm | 6.79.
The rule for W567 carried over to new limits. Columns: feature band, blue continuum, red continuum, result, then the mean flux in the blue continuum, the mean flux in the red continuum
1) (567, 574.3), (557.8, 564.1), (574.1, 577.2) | 0.06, 6.66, 6.75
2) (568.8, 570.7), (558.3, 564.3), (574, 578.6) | -0.02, 6.59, 6.71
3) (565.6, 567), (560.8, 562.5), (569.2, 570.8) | 0.06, 6.44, 6.73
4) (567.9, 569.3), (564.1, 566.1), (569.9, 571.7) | -0.07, 6.02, 6.4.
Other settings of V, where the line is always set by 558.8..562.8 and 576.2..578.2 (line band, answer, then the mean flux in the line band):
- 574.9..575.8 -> -0.013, 6.79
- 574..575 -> -0.008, 6.74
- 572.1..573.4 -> 0.045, 6.39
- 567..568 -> -0.086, 7.1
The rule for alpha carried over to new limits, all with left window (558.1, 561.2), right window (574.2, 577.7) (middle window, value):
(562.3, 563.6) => -0.05 nm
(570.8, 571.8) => 0.04 nm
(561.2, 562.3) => 0.04 nm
